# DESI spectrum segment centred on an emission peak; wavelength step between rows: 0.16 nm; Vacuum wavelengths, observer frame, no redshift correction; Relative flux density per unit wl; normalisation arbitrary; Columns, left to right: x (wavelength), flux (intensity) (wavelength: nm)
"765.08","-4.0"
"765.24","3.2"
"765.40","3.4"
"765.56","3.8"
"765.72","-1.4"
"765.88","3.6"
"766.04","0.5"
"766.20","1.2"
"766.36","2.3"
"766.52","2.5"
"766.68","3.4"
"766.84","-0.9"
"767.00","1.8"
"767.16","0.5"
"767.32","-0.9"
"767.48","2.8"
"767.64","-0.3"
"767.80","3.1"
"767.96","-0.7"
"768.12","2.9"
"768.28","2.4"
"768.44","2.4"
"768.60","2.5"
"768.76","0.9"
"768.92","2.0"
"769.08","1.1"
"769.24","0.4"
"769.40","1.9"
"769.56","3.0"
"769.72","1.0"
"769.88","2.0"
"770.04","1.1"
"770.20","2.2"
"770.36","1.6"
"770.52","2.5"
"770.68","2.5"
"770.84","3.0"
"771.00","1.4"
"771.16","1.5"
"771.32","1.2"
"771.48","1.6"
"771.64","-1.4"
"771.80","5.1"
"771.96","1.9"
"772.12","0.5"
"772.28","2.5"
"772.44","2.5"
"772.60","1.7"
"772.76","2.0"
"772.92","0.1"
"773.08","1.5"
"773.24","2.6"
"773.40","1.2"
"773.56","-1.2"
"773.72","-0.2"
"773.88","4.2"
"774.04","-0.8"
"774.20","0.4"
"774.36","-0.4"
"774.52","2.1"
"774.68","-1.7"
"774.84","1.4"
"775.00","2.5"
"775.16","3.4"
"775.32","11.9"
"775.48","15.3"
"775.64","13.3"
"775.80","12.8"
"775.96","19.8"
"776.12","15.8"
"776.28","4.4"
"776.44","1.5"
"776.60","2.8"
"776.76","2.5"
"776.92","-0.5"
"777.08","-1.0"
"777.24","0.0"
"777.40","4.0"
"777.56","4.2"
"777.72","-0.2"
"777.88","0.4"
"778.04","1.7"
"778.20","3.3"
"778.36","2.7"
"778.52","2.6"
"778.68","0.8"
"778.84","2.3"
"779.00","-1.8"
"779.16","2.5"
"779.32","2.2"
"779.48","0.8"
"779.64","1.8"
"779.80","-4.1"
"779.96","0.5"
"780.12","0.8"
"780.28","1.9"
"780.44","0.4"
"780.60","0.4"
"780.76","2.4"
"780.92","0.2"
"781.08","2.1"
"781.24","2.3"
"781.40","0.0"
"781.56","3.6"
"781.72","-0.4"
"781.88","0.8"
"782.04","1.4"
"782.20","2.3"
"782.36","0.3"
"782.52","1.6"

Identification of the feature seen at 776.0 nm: [O II]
